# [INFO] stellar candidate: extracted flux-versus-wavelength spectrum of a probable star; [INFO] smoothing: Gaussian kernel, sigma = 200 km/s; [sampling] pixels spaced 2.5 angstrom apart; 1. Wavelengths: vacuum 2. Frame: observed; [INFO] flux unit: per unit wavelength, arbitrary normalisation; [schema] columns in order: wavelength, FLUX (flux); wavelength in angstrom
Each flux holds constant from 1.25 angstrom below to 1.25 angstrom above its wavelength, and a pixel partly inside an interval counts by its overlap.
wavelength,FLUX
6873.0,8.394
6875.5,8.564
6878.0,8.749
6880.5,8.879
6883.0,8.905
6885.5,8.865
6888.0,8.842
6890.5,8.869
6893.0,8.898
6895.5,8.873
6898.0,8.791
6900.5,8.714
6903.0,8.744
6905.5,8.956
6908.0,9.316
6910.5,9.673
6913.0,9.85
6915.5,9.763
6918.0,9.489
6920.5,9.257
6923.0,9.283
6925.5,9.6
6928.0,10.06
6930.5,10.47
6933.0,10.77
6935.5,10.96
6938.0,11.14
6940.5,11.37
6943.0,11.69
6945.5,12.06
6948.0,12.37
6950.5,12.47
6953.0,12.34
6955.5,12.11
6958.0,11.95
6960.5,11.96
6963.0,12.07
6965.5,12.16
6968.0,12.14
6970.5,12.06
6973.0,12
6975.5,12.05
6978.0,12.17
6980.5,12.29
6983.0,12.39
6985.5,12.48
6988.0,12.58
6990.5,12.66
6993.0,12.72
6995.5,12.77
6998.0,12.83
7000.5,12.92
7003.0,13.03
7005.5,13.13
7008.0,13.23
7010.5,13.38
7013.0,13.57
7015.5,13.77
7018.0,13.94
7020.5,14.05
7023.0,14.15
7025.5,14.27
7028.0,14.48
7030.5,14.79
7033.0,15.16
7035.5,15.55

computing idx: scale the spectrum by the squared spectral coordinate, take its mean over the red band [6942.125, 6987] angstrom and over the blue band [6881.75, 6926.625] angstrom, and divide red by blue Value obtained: 1.35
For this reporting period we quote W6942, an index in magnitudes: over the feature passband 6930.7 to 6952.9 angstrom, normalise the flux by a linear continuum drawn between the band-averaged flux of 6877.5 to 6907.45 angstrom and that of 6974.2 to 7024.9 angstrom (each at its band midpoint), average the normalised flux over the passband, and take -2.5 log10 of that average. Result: -0.08 mag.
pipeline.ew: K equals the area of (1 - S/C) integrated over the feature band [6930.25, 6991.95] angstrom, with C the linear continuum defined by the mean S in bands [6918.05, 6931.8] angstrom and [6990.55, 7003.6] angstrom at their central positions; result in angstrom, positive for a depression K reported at -3.97 angstrom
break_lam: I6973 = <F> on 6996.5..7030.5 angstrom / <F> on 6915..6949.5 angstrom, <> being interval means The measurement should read 1.3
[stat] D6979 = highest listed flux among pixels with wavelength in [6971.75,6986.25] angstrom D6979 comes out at 12.48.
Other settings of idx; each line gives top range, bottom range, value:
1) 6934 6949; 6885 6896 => 1.32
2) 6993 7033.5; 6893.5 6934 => 1.49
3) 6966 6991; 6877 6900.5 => 1.42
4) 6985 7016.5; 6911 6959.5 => 1.22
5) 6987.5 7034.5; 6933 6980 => 1.16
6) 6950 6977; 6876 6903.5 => 1.40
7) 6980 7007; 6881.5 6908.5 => 1.47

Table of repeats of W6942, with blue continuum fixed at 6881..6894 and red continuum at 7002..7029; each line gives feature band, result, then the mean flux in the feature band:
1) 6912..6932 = 0.05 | 9.73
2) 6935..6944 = -0.05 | 11.3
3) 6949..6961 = -0.07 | 12.2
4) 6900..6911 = 0.06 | 9.07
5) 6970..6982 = 0.01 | 12.1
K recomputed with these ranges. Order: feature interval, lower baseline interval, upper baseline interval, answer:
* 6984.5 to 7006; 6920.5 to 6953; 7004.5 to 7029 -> 0.43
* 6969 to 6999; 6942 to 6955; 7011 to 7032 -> 1.64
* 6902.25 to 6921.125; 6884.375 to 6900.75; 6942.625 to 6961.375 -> 0.95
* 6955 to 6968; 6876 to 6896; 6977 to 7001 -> -0.53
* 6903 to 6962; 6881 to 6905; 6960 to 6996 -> -1.27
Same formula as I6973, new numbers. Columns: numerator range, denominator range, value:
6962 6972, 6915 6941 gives 1.19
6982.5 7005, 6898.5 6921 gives 1.37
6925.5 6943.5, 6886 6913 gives 1.20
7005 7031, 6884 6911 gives 1.55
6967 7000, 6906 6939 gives 1.25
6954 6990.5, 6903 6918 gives 1.29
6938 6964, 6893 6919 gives 1.30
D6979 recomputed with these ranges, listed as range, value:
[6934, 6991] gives 12.66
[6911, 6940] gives 11.14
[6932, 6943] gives 11.69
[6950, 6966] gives 12.47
